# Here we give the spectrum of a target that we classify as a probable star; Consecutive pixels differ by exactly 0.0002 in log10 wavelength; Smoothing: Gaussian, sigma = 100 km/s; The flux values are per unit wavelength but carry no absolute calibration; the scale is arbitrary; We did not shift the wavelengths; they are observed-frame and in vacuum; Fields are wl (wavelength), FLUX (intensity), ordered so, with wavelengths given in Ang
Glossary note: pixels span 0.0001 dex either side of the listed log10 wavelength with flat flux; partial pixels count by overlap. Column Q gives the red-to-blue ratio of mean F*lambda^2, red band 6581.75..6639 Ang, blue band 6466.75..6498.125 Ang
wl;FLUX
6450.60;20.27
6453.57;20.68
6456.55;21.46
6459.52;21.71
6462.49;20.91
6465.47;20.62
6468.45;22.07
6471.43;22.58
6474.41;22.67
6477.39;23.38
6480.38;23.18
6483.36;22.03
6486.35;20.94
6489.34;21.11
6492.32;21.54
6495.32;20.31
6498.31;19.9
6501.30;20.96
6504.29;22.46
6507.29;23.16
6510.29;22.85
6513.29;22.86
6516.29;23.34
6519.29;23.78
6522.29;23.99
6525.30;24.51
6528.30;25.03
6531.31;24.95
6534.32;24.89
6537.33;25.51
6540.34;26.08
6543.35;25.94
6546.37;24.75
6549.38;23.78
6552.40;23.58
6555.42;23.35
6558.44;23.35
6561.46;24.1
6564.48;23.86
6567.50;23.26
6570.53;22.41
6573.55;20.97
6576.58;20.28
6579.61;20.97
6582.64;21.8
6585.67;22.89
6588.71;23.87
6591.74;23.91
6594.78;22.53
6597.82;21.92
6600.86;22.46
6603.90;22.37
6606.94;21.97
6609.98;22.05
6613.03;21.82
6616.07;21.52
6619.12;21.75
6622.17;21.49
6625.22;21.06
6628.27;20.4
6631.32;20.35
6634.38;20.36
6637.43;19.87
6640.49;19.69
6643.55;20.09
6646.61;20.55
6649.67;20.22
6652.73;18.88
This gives 1.0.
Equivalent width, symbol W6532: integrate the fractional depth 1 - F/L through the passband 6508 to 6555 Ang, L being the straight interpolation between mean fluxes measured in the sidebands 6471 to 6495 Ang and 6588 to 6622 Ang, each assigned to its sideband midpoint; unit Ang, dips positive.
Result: -4.6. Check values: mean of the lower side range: 22.1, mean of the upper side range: 22.3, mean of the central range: 24.3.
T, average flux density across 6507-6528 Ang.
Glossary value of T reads 23.6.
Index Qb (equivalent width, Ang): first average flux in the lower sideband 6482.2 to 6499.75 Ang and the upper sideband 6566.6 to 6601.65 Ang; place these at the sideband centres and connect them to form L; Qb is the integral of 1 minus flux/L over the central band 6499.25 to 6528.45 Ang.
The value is -2.6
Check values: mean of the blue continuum 20.9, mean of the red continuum 22.2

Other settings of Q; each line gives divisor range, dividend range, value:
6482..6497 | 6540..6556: 1.18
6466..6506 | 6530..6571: 1.14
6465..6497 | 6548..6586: 1.06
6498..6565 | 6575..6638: 0.93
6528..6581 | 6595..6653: 0.91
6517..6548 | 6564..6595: 0.91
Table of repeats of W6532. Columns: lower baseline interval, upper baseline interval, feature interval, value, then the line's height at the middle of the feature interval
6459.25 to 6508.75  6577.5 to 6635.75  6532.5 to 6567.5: -4.21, 21.8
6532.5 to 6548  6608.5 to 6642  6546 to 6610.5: 1.85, 23.4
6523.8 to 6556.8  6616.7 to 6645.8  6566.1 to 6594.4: 0.80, 22.9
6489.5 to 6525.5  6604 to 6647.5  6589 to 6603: -0.96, 21.3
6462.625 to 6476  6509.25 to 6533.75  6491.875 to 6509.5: 1.30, 23.1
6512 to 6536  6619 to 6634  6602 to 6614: -0.33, 21.5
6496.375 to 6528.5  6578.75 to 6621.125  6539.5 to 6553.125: -1.32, 22.6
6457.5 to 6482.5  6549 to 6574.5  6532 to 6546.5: -1.60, 22.9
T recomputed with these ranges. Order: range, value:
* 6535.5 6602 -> 23.3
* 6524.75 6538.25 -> 25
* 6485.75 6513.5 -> 21.6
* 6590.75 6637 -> 21.7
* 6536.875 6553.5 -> 24.9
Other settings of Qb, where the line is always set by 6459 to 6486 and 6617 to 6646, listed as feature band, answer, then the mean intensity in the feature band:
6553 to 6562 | -1.0 Ang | 23.5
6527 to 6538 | -1.8 Ang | 25.1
